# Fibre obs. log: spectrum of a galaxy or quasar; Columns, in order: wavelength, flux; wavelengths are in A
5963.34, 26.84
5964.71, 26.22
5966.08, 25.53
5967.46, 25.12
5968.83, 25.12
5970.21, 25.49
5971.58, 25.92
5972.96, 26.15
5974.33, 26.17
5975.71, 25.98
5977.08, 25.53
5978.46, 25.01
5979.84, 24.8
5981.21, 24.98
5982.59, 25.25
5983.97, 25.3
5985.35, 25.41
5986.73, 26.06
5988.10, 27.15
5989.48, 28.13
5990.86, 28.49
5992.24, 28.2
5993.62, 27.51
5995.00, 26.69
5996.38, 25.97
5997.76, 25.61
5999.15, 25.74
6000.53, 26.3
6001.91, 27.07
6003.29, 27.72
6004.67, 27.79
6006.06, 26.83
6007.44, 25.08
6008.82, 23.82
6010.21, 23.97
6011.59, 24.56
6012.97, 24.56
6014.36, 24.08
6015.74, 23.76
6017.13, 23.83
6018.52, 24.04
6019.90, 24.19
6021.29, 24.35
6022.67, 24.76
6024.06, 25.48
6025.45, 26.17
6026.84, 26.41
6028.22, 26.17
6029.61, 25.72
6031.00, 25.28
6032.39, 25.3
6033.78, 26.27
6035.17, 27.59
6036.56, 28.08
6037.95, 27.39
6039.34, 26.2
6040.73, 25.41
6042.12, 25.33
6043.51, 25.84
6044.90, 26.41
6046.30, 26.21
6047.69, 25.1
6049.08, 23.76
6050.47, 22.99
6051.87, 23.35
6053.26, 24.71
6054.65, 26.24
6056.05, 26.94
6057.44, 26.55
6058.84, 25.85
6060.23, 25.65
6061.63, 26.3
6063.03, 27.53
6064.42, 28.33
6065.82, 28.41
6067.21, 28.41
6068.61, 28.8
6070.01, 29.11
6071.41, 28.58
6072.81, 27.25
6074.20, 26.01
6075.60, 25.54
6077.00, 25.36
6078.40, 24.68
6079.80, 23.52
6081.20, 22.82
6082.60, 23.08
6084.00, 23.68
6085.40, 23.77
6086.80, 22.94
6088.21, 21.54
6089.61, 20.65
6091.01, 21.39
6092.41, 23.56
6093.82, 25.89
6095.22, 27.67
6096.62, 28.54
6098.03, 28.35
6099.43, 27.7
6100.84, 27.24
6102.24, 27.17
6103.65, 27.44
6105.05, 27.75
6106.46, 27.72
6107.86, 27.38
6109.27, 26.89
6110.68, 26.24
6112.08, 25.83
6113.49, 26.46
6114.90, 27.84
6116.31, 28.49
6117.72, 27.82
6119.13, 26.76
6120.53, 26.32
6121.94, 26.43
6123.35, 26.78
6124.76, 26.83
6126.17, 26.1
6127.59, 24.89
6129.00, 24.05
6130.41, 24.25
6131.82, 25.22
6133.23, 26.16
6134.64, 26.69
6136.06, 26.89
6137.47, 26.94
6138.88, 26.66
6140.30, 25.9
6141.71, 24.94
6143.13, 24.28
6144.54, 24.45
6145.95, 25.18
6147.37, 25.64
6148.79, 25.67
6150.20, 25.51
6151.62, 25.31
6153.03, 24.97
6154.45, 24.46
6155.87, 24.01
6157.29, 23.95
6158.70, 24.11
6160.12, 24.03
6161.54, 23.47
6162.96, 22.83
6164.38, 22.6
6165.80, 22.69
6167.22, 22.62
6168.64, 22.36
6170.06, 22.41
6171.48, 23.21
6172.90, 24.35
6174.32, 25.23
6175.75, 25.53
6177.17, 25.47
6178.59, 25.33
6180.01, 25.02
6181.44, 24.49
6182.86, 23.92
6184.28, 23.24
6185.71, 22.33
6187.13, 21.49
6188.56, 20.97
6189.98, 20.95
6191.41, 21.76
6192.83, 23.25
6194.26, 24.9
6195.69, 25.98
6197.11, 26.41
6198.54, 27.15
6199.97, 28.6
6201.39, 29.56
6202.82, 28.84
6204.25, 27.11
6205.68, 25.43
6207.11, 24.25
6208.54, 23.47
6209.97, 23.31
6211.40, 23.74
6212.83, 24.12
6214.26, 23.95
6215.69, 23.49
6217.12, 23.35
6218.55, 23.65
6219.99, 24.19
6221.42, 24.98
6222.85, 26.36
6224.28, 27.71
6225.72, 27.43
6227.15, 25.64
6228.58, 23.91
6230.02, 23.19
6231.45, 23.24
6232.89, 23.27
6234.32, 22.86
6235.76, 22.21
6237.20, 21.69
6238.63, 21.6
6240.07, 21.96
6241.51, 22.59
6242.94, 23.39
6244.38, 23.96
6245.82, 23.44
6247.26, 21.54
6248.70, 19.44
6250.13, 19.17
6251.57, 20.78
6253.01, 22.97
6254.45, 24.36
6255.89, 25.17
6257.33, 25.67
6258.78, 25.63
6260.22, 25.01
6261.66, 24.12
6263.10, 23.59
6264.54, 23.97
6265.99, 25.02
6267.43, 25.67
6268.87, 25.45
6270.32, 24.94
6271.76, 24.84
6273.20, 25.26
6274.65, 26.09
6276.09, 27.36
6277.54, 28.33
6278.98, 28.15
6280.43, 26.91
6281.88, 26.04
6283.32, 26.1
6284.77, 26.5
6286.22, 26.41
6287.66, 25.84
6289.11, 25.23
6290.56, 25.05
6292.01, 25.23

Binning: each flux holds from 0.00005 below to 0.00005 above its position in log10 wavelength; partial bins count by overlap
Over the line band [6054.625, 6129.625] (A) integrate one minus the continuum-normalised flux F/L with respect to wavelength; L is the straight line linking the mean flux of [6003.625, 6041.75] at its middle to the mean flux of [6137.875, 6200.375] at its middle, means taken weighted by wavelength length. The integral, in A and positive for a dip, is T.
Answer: -3.85 A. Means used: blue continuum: 25.5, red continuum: 24.3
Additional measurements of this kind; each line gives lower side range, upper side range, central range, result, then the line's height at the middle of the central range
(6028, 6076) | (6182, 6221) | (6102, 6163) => -1.3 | 25.3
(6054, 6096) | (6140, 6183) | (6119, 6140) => -1.1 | 24.8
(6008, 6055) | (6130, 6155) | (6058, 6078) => -1.5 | 25.3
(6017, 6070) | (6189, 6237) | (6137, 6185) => 1.3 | 25.1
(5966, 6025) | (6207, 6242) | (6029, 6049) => -0.6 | 25.3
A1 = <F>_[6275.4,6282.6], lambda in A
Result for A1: 27.3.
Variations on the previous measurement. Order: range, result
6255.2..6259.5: 25.4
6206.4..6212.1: 23.7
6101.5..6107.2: 27.6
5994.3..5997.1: 26.3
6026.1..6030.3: 26.1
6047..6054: 24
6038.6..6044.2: 25.7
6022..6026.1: 25.4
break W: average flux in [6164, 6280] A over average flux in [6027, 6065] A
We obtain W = 0.93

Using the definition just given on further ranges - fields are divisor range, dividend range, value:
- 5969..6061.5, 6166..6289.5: 0.95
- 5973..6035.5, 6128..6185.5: 0.95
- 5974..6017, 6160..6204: 0.94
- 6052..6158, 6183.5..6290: 0.94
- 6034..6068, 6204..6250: 0.90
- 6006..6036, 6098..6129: 1.07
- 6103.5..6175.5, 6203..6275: 0.95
